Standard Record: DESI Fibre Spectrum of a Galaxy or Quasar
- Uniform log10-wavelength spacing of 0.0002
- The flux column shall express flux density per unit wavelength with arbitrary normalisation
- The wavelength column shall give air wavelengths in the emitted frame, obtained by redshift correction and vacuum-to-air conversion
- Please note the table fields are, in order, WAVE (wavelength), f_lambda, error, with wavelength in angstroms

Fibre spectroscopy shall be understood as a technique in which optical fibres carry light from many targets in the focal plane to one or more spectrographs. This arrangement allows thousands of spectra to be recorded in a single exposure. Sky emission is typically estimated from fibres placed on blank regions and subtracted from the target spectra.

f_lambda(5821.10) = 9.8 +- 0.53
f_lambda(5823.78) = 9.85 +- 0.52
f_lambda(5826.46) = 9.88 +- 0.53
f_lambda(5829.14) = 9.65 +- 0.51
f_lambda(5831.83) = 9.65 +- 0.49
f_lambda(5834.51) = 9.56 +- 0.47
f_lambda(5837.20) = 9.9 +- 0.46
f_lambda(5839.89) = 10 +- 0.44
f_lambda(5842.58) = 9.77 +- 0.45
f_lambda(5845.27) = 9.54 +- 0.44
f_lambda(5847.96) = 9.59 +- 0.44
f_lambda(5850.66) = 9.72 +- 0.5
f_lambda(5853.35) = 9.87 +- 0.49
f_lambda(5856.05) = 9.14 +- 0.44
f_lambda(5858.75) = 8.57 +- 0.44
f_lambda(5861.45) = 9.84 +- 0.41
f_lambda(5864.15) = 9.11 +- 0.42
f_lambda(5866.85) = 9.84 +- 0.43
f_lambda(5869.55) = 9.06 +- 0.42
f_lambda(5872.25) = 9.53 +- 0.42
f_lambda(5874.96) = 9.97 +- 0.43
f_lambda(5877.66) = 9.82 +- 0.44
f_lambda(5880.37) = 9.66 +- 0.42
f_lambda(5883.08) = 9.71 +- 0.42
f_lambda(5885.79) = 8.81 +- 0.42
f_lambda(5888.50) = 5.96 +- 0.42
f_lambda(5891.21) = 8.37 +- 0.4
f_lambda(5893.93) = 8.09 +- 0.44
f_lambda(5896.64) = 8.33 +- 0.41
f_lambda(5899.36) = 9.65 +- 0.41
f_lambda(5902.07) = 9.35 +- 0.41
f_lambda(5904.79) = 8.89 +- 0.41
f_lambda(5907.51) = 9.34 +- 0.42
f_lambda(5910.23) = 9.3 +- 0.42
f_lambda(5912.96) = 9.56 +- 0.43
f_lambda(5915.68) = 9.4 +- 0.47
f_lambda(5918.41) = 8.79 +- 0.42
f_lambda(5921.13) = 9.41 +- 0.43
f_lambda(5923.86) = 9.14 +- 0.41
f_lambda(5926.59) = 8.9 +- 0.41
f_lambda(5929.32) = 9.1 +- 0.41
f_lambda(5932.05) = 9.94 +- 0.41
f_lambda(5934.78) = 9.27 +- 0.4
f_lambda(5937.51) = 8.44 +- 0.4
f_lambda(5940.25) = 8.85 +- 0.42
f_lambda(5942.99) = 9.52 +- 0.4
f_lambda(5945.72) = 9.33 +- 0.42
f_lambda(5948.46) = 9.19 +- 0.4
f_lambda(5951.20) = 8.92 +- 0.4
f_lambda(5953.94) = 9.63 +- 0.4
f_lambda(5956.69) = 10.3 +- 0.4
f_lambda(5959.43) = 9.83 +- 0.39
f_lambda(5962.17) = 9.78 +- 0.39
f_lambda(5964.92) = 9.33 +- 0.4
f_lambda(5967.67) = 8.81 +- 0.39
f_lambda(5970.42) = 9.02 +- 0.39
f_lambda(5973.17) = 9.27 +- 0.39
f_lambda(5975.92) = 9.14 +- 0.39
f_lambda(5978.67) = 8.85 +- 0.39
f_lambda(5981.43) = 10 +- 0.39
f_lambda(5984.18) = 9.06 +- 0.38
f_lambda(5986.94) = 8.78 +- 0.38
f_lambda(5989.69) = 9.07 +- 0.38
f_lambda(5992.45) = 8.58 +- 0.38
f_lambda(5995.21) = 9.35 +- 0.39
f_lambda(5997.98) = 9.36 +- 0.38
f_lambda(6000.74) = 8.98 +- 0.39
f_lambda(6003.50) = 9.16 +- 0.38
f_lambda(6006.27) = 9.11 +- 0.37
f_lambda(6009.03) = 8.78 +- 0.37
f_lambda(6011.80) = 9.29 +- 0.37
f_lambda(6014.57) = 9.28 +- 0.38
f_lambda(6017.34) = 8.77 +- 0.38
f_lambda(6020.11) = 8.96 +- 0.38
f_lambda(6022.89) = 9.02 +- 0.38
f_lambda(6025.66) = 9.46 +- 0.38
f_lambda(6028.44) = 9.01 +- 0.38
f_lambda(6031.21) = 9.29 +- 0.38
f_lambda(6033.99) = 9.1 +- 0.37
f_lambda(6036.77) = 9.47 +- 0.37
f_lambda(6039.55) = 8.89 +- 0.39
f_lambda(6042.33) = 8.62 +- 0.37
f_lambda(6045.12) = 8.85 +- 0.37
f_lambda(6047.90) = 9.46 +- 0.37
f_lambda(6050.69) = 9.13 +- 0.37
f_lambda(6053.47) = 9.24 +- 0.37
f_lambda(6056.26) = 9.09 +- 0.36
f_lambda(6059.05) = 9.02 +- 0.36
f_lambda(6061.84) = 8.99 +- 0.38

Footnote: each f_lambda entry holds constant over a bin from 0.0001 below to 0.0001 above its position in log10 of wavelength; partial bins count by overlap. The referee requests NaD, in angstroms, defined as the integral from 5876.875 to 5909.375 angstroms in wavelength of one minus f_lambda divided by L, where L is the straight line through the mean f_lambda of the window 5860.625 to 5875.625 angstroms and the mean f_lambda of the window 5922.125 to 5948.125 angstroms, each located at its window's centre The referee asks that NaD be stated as 2.0 angstroms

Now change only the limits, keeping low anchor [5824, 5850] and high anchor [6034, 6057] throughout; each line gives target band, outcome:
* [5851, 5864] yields 0.42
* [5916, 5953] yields 1.11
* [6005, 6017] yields 0.15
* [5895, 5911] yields 0.69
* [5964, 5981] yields 0.37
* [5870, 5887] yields 0.08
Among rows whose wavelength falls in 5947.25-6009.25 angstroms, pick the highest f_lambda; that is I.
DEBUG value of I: 10.3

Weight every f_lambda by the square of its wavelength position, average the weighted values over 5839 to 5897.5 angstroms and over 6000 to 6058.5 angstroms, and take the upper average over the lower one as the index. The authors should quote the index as 1.0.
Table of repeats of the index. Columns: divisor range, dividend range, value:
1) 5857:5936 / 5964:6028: 1.03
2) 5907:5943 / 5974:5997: 1.01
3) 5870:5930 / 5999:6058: 1.05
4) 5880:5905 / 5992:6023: 1.09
